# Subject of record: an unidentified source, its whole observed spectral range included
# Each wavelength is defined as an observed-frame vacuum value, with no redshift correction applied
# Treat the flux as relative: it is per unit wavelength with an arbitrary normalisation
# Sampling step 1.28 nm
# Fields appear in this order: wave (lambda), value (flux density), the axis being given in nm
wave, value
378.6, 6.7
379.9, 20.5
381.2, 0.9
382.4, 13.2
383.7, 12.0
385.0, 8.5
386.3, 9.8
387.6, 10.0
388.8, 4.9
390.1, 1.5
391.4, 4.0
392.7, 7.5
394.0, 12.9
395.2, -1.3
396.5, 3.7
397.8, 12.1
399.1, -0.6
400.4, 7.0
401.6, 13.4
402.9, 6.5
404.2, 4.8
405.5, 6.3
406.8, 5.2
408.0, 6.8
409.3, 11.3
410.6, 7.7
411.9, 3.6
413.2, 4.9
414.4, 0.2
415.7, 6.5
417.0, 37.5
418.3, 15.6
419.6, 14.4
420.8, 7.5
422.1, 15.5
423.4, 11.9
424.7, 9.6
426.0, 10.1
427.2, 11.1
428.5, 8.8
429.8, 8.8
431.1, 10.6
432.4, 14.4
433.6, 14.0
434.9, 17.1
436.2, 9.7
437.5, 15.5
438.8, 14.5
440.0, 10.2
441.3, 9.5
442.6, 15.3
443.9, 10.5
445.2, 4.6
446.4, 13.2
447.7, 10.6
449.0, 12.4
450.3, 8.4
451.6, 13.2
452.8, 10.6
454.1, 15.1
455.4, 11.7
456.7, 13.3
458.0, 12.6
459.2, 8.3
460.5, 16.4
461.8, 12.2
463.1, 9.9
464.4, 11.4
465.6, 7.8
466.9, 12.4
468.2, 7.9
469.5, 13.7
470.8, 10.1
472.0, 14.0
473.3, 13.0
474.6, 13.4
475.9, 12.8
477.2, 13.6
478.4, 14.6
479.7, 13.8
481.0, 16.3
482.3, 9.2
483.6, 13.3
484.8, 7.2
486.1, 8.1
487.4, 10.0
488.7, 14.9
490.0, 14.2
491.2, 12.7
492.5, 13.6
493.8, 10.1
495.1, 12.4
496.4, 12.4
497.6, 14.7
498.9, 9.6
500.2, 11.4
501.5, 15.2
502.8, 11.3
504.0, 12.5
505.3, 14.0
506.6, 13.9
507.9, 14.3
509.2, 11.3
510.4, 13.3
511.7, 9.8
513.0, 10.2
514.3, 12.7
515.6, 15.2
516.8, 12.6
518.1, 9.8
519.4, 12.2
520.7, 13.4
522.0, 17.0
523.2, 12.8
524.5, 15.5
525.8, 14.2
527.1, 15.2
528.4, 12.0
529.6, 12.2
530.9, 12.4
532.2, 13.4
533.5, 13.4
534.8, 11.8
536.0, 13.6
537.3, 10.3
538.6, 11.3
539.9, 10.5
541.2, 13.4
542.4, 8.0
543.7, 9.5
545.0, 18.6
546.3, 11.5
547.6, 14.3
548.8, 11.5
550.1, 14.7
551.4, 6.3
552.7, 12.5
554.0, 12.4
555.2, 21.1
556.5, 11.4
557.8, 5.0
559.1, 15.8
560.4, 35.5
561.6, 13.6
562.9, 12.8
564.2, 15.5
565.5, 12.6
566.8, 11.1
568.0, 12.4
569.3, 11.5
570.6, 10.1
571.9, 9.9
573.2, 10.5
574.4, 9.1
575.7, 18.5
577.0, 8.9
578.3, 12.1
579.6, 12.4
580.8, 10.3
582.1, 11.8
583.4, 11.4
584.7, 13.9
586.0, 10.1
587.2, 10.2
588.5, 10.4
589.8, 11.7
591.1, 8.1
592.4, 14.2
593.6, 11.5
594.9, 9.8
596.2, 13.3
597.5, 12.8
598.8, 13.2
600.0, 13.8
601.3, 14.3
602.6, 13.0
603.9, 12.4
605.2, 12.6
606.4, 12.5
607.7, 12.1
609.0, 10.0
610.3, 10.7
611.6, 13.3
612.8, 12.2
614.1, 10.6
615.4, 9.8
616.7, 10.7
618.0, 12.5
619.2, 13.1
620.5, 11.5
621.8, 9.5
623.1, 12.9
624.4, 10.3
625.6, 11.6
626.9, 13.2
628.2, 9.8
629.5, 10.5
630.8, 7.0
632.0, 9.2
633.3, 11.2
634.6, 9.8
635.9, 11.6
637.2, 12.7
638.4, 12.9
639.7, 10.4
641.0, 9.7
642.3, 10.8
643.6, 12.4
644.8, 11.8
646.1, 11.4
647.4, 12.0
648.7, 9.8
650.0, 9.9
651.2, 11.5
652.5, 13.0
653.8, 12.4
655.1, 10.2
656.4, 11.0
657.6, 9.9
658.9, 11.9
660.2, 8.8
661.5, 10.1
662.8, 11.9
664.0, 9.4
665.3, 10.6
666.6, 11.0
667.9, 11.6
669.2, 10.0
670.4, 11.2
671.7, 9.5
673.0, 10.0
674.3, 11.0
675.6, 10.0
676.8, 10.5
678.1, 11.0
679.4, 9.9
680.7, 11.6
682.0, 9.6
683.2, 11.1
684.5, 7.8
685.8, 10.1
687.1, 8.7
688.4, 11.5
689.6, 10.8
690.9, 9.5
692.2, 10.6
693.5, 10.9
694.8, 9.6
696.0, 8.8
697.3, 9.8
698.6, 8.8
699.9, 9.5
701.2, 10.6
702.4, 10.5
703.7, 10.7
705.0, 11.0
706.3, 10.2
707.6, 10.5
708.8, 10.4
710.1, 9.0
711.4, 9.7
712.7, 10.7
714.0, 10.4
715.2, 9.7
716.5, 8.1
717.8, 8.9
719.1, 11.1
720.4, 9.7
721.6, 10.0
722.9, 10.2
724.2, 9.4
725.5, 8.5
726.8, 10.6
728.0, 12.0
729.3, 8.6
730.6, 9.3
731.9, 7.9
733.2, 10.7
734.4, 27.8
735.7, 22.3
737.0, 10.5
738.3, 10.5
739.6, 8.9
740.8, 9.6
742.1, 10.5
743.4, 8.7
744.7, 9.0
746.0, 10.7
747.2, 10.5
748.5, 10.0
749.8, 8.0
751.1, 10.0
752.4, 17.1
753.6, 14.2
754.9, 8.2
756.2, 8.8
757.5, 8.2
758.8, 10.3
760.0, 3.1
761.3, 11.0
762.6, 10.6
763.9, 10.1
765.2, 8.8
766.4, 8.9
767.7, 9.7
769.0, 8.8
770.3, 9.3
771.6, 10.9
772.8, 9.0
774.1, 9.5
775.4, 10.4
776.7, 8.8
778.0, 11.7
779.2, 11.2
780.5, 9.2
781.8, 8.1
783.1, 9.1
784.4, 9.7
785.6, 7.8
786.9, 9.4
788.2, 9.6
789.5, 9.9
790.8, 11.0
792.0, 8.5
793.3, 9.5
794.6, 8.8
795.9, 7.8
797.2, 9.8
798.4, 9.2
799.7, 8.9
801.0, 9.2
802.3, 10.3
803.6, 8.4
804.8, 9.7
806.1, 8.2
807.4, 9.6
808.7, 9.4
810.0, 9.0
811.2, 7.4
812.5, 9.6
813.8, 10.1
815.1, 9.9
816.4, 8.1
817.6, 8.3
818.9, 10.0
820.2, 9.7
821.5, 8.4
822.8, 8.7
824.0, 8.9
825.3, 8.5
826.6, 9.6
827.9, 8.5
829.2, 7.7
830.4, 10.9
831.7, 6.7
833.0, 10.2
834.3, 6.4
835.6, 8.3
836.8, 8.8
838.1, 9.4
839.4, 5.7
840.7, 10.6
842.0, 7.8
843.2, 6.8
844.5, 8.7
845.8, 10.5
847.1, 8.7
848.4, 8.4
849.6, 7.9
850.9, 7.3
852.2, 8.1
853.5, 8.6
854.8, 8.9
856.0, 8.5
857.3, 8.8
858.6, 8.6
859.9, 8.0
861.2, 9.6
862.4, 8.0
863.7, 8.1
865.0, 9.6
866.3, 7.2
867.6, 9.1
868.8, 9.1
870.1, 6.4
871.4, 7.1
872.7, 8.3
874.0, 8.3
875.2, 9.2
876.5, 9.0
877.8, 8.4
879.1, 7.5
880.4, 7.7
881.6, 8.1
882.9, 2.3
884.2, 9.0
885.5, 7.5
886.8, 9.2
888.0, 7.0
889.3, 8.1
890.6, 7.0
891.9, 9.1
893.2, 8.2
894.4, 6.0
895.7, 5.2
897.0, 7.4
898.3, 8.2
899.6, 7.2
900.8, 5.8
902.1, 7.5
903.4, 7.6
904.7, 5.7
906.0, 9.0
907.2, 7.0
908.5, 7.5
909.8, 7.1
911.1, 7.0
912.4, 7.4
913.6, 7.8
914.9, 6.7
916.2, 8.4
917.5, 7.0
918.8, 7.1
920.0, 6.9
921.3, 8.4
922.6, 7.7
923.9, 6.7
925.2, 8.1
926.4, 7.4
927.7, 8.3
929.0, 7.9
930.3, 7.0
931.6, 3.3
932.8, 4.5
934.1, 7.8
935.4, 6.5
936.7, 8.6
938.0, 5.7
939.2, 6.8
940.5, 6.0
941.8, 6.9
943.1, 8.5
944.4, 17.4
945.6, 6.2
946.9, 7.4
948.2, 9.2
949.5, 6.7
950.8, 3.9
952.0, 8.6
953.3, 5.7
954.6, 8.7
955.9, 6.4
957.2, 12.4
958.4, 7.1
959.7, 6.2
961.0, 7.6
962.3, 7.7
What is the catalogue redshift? 0.12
